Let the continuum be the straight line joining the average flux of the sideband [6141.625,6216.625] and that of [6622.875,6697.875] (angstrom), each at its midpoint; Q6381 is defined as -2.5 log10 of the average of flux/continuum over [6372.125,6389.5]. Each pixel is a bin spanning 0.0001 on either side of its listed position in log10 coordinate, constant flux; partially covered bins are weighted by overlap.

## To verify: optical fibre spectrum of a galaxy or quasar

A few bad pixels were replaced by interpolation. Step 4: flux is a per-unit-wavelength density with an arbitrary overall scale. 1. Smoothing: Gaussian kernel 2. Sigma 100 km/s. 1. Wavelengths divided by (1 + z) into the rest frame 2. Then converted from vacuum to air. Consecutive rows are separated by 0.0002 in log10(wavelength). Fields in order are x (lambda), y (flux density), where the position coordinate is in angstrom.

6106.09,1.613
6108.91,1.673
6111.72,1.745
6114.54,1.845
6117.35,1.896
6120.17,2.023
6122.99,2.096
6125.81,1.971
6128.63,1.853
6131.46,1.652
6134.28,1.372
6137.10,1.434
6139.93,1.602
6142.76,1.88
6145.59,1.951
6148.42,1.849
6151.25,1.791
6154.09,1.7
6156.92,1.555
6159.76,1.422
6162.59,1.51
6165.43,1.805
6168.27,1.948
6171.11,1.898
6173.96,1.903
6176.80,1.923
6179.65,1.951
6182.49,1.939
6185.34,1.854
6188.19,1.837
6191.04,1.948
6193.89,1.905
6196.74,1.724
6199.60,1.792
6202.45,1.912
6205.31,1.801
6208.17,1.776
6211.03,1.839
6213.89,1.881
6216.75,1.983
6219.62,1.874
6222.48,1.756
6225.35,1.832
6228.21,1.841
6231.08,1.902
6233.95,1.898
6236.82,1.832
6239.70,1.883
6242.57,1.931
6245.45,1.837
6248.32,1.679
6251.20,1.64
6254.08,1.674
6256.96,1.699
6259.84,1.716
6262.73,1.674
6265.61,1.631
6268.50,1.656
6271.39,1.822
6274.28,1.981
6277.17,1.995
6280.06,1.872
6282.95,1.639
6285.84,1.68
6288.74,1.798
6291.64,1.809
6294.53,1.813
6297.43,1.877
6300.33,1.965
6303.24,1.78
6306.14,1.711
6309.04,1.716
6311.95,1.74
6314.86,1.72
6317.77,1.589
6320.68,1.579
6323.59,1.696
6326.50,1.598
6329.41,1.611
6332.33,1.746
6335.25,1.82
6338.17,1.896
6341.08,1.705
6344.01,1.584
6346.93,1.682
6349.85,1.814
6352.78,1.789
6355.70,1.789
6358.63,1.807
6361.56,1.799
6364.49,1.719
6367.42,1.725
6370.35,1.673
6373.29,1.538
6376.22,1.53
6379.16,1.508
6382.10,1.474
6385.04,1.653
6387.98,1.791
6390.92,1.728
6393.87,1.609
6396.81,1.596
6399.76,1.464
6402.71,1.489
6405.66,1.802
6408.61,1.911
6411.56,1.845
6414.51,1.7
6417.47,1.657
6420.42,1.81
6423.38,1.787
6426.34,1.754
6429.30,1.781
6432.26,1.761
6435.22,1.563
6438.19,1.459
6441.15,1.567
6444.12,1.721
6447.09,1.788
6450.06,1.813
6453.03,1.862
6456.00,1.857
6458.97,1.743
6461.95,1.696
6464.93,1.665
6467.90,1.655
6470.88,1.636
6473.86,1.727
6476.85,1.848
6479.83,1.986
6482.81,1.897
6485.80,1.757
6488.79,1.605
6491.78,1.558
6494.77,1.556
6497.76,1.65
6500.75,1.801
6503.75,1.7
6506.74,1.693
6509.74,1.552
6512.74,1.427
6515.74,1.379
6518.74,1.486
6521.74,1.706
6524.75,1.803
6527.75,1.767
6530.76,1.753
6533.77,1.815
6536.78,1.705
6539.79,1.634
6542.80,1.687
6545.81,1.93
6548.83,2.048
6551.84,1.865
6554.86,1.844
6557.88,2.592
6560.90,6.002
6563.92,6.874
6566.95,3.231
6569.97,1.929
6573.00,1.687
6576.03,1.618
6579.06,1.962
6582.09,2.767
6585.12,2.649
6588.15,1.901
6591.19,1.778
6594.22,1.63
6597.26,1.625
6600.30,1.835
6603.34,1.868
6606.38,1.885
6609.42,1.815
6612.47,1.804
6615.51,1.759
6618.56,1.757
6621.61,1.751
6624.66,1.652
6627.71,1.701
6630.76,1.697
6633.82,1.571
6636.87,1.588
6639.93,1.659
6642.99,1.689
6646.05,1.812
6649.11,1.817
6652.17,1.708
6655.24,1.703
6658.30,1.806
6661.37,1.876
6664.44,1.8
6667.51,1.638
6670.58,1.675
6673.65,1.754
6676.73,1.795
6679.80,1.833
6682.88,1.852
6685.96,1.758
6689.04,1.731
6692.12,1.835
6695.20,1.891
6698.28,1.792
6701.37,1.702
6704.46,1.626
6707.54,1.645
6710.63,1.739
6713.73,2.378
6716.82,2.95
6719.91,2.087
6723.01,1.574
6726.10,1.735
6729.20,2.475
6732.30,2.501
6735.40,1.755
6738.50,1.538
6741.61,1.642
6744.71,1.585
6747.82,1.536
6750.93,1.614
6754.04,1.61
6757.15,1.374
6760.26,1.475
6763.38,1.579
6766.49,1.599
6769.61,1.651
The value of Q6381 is 0.13 mag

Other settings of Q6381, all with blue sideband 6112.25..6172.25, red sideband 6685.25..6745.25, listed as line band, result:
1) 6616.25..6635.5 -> 0.12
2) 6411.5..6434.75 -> 0.05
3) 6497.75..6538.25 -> 0.12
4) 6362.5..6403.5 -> 0.13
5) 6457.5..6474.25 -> 0.10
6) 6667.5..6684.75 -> 0.08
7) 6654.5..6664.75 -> 0.05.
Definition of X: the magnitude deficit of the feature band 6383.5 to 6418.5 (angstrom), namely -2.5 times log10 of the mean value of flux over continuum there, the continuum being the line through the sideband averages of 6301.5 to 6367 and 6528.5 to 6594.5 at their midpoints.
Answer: 0.14 mag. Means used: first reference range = 1.72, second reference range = 2.41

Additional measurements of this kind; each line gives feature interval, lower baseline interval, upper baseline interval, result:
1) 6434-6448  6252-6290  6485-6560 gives 0.10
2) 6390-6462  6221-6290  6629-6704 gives 0.04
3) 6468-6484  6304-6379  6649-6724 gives -0.03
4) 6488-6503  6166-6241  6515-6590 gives 0.34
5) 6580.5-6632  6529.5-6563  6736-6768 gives 0.13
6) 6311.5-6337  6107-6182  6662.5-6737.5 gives 0.09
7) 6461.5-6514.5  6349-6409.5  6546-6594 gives 0.30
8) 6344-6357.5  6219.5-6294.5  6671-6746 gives 0.04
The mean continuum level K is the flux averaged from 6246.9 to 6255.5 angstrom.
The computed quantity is 1.66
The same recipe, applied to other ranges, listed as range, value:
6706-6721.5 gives 2.16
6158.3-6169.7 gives 1.67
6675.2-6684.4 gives 1.83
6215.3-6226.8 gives 1.86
